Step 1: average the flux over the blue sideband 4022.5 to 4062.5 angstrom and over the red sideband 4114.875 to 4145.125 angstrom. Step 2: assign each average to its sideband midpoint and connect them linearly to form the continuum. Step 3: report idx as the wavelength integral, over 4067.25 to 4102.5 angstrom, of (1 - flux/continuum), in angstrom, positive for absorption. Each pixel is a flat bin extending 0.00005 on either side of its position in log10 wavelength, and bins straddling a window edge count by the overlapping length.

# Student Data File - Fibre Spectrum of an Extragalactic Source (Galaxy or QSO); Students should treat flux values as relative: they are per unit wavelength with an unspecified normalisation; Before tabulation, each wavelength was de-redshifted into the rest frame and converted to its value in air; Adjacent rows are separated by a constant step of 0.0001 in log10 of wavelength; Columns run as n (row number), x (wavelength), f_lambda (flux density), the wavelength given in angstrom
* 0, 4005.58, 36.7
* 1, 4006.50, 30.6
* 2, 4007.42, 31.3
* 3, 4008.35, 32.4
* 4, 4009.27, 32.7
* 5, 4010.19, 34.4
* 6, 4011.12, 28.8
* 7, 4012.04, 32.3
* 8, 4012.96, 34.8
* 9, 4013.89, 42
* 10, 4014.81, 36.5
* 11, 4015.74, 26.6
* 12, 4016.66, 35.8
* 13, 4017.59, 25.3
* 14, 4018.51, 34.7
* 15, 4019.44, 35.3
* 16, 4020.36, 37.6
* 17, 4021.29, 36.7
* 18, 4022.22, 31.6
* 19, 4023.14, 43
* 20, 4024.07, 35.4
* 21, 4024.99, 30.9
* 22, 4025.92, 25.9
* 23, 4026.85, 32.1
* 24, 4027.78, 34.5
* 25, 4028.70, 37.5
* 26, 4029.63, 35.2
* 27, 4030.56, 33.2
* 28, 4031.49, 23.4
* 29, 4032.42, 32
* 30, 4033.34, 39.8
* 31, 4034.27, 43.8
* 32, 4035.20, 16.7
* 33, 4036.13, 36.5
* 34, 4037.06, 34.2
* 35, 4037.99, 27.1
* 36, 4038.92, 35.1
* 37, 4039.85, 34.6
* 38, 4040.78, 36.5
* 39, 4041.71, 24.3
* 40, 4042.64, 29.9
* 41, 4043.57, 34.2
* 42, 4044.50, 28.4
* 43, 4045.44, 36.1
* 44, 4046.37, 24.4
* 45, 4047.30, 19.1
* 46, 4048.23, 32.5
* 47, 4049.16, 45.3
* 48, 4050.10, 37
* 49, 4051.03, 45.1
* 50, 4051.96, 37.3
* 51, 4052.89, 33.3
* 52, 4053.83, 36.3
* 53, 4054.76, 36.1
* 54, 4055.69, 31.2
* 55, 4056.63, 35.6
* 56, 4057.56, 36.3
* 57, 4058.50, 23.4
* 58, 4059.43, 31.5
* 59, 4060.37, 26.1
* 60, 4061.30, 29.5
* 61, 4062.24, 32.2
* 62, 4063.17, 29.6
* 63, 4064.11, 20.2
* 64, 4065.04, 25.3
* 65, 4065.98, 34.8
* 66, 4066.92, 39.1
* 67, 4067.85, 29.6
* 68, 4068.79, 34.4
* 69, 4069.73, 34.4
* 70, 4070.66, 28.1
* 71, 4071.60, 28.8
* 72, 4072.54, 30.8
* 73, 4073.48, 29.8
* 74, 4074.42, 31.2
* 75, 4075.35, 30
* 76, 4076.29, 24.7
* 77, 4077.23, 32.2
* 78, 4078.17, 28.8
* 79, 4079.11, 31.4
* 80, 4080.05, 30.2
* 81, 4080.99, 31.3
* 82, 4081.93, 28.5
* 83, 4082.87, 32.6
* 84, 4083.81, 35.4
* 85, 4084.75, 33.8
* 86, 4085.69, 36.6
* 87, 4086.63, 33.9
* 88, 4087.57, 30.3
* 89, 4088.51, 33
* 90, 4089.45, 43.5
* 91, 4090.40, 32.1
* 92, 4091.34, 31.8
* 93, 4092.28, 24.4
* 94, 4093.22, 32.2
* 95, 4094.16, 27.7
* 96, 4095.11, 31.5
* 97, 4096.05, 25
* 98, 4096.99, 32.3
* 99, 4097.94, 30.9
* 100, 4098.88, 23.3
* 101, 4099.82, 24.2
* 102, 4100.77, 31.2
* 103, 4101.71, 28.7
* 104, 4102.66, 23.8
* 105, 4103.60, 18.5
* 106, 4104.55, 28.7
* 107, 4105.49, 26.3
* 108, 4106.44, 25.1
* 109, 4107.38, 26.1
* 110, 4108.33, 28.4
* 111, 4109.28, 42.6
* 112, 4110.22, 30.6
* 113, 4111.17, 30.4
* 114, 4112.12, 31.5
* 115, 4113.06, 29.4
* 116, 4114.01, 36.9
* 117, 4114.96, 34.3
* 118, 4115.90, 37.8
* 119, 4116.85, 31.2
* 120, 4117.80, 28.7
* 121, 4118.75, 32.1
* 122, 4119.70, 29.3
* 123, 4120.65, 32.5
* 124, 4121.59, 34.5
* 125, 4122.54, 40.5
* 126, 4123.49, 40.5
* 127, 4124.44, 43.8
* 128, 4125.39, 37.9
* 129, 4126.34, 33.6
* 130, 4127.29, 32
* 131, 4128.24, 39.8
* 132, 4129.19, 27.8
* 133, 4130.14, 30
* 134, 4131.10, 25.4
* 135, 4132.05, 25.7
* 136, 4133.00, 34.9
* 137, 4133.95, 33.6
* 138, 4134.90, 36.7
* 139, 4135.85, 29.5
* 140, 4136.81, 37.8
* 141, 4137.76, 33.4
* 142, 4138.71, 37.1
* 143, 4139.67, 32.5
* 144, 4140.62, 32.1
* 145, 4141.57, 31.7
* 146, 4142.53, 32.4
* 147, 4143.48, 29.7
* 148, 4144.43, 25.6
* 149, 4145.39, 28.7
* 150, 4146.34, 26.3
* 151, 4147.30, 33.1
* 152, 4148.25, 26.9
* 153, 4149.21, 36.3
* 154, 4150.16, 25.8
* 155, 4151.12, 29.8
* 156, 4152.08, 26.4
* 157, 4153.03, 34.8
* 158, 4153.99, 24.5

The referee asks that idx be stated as 2.44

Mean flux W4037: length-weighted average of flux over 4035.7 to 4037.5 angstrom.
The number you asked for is 35.3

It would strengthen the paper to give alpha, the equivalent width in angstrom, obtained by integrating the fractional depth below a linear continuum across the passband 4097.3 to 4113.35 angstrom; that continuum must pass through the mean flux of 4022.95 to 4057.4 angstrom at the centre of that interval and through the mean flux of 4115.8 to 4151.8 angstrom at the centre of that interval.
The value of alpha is 2.2 angstrom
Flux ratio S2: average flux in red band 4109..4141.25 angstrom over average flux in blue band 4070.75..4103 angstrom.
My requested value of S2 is 1.11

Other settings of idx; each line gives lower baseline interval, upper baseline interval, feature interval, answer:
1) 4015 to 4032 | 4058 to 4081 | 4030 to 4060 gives -1.19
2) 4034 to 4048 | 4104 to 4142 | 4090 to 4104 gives 1.84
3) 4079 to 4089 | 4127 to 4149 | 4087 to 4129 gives 0.64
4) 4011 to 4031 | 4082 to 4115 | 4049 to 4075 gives -0.24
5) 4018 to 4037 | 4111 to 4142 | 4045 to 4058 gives -0.37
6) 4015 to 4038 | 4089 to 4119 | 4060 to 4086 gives 0.48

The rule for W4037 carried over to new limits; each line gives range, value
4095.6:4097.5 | 28.7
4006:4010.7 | 32.3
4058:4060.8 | 27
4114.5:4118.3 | 33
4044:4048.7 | 28.2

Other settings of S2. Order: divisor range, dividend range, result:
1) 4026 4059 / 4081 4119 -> 0.93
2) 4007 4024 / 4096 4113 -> 0.83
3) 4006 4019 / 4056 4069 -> 0.93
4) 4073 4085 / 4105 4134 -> 1.06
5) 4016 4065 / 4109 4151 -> 1.00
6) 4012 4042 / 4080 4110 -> 0.90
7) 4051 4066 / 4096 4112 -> 0.89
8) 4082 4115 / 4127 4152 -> 1.03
